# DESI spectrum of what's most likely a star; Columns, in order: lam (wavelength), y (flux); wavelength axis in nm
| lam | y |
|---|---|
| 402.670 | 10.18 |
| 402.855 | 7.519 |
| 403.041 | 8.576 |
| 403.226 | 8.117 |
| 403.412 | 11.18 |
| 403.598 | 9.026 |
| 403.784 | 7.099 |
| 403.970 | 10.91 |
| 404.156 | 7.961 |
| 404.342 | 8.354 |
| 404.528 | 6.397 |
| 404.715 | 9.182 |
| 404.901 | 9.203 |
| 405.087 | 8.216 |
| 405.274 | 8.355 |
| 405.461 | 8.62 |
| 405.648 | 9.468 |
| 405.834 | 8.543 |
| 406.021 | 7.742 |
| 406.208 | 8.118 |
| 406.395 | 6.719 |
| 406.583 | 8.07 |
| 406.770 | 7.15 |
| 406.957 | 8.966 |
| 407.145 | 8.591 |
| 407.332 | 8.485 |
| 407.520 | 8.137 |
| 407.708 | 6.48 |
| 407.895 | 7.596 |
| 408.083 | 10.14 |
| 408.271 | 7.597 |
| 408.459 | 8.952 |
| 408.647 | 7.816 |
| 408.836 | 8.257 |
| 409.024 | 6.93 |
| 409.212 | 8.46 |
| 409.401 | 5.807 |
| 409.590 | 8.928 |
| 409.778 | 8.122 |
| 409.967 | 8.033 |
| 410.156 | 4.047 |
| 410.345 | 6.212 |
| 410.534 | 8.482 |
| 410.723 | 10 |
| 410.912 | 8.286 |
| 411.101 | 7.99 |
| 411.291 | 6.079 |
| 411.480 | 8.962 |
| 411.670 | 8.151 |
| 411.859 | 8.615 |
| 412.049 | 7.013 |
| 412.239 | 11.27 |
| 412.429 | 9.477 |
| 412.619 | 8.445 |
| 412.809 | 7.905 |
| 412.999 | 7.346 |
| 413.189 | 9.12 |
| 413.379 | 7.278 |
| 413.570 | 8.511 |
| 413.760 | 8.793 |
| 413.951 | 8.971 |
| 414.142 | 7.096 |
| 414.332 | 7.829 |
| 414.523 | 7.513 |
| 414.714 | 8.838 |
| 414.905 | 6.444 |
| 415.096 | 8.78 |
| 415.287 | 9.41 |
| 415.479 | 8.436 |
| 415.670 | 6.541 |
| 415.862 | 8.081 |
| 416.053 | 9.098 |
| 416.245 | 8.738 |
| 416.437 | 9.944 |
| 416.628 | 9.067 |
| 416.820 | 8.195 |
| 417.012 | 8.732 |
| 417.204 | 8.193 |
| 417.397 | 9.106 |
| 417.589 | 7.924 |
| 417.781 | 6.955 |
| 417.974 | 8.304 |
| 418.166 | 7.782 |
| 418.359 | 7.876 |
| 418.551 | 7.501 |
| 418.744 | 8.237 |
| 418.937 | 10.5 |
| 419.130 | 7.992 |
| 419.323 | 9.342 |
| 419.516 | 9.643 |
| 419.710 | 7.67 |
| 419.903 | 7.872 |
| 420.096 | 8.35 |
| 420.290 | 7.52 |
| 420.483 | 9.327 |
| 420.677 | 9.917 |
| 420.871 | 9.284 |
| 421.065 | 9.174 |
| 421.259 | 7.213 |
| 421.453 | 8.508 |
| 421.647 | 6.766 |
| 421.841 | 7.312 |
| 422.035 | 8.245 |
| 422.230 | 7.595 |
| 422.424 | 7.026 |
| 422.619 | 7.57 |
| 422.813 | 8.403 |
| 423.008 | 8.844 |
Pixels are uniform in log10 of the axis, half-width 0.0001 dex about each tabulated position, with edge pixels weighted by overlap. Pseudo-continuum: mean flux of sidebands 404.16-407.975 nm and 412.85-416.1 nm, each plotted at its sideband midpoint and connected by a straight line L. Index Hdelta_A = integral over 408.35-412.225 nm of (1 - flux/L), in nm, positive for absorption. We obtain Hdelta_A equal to 0.13 nm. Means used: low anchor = 8.12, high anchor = 8.11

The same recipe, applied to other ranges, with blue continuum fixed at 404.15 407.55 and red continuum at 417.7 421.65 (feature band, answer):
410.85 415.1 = 0.07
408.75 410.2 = 0.15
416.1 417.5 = -0.08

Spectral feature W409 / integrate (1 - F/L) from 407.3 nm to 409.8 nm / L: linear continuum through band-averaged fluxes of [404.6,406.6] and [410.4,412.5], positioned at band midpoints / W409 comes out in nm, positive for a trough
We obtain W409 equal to 0.14 nm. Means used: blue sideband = 8.37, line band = 7.96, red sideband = 8.52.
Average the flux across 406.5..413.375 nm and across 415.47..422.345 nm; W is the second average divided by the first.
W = 1.04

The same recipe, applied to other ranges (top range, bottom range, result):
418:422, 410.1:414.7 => 1.03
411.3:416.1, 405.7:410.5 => 1.06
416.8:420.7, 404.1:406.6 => 1.02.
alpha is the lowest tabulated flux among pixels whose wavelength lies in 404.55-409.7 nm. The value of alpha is 5.807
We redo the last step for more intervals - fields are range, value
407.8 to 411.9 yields 4.047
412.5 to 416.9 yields 6.444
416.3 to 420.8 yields 6.955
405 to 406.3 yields 7.742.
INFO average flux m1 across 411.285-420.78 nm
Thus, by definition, 8.4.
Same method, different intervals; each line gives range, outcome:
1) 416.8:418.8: 8.06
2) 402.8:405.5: 8.59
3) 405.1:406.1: 8.53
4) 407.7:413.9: 8.06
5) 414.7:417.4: 8.47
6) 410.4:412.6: 8.53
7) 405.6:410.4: 7.82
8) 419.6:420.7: 8.36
